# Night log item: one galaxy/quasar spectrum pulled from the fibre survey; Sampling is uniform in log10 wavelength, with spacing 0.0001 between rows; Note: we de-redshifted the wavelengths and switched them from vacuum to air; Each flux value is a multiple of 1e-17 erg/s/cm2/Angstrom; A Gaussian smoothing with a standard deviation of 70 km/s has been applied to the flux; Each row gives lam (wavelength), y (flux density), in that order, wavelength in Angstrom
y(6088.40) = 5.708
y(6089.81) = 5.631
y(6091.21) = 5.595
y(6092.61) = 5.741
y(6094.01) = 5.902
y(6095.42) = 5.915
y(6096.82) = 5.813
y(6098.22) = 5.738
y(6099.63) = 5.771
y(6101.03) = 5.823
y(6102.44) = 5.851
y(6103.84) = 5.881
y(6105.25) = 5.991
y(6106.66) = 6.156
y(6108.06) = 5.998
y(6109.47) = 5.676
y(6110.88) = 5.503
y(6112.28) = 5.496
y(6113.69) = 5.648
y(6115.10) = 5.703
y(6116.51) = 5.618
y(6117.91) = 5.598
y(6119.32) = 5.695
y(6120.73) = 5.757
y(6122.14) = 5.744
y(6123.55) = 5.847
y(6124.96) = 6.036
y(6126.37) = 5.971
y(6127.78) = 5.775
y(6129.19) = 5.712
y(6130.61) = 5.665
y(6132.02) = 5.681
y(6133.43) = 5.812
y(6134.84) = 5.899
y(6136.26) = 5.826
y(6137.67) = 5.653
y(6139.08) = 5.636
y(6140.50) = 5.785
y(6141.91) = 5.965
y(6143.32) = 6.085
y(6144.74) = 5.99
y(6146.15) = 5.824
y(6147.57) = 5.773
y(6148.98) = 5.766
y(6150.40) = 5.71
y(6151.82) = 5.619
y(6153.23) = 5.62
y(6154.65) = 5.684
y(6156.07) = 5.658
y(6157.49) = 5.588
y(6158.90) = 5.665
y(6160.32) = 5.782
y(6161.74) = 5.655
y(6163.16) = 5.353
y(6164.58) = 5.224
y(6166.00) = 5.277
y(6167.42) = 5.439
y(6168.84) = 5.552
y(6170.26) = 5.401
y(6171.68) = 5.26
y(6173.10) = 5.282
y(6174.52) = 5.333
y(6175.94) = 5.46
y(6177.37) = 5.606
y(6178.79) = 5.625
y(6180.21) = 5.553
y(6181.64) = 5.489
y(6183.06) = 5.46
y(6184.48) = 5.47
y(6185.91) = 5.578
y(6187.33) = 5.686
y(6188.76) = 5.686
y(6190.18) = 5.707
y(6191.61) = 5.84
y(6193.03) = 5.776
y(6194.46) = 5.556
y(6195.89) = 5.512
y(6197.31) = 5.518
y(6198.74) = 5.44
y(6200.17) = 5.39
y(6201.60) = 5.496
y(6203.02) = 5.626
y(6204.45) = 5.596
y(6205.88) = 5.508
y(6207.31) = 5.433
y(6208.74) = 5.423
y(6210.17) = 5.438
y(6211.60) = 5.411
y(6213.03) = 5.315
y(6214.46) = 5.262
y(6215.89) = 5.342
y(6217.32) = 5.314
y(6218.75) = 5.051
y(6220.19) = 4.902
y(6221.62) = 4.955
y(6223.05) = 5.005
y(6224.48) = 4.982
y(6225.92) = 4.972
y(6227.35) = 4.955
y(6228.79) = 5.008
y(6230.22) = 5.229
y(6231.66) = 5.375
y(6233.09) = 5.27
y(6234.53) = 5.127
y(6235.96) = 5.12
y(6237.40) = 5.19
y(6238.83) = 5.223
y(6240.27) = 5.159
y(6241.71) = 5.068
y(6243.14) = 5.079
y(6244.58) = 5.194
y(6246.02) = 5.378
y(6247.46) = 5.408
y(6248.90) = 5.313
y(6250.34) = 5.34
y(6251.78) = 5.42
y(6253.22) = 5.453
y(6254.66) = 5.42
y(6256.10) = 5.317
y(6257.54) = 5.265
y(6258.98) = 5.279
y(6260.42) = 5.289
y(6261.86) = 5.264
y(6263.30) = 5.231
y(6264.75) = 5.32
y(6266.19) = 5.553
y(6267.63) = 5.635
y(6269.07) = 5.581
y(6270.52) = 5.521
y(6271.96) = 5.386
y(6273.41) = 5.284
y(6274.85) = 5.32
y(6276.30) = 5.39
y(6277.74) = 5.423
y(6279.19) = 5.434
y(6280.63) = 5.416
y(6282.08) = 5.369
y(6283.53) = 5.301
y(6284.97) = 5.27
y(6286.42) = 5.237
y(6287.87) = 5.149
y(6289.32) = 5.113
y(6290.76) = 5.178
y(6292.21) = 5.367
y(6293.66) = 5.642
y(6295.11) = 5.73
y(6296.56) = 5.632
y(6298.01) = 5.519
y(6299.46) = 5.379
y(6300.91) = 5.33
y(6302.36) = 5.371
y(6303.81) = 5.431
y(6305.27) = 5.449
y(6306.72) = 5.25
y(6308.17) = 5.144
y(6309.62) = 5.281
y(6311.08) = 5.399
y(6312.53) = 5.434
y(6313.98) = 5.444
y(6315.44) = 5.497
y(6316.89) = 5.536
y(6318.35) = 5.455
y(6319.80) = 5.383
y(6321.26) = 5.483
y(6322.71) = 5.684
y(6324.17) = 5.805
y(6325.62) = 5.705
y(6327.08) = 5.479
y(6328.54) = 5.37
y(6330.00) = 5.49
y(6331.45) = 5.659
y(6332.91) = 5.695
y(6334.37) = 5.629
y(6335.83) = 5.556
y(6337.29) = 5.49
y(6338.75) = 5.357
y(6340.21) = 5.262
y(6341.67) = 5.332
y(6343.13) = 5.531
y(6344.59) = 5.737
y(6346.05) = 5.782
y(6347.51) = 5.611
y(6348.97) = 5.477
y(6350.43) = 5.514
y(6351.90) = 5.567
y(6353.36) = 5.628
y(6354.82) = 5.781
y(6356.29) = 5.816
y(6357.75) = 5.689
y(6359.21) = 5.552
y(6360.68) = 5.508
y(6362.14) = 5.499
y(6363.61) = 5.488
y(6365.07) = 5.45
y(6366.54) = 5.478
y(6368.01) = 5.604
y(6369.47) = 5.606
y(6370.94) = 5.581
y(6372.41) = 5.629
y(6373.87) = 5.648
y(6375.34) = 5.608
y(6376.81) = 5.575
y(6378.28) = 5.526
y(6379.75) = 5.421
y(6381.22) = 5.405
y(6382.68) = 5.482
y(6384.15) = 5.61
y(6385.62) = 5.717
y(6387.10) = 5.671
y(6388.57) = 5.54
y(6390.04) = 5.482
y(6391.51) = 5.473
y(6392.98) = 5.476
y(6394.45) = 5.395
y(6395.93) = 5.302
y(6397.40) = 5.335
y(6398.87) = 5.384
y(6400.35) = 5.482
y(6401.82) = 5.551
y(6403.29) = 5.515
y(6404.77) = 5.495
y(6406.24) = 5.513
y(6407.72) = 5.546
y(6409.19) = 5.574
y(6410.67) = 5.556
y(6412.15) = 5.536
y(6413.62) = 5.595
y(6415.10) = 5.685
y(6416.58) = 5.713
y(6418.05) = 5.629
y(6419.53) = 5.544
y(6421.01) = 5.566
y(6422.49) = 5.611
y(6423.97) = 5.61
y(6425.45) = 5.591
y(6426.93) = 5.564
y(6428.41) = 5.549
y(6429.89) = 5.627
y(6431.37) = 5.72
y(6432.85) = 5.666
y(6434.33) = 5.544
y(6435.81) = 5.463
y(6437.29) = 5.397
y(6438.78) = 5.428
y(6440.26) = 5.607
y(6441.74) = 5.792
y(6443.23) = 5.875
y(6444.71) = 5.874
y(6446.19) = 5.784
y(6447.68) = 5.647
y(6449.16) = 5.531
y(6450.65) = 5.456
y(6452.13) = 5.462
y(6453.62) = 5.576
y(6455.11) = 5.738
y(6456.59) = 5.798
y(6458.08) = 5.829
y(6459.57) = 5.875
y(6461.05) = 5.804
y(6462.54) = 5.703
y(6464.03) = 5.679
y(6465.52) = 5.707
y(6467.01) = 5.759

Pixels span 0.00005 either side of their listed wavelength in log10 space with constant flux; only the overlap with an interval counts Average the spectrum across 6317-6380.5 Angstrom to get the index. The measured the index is 5.56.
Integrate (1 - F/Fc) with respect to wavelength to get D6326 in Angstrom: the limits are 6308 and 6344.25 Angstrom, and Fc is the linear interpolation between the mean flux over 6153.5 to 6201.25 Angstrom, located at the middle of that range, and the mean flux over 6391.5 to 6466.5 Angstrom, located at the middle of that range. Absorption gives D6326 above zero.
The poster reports 0.5 Angstrom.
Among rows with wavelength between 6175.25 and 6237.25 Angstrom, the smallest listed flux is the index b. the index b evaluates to 4.902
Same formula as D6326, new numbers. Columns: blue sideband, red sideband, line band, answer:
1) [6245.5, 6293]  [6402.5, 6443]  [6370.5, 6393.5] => -0.1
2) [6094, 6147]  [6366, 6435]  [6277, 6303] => 1.2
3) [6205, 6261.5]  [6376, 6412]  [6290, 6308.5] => -0.3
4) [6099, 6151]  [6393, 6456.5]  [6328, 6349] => 0.4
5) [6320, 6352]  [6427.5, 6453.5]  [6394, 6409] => 0.4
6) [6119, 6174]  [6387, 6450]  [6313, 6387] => 0.5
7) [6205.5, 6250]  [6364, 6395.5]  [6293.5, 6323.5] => -0.4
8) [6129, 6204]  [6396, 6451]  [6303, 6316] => 0.5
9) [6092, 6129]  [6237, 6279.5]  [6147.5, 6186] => 0.6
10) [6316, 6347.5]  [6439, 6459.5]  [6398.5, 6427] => 0.4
